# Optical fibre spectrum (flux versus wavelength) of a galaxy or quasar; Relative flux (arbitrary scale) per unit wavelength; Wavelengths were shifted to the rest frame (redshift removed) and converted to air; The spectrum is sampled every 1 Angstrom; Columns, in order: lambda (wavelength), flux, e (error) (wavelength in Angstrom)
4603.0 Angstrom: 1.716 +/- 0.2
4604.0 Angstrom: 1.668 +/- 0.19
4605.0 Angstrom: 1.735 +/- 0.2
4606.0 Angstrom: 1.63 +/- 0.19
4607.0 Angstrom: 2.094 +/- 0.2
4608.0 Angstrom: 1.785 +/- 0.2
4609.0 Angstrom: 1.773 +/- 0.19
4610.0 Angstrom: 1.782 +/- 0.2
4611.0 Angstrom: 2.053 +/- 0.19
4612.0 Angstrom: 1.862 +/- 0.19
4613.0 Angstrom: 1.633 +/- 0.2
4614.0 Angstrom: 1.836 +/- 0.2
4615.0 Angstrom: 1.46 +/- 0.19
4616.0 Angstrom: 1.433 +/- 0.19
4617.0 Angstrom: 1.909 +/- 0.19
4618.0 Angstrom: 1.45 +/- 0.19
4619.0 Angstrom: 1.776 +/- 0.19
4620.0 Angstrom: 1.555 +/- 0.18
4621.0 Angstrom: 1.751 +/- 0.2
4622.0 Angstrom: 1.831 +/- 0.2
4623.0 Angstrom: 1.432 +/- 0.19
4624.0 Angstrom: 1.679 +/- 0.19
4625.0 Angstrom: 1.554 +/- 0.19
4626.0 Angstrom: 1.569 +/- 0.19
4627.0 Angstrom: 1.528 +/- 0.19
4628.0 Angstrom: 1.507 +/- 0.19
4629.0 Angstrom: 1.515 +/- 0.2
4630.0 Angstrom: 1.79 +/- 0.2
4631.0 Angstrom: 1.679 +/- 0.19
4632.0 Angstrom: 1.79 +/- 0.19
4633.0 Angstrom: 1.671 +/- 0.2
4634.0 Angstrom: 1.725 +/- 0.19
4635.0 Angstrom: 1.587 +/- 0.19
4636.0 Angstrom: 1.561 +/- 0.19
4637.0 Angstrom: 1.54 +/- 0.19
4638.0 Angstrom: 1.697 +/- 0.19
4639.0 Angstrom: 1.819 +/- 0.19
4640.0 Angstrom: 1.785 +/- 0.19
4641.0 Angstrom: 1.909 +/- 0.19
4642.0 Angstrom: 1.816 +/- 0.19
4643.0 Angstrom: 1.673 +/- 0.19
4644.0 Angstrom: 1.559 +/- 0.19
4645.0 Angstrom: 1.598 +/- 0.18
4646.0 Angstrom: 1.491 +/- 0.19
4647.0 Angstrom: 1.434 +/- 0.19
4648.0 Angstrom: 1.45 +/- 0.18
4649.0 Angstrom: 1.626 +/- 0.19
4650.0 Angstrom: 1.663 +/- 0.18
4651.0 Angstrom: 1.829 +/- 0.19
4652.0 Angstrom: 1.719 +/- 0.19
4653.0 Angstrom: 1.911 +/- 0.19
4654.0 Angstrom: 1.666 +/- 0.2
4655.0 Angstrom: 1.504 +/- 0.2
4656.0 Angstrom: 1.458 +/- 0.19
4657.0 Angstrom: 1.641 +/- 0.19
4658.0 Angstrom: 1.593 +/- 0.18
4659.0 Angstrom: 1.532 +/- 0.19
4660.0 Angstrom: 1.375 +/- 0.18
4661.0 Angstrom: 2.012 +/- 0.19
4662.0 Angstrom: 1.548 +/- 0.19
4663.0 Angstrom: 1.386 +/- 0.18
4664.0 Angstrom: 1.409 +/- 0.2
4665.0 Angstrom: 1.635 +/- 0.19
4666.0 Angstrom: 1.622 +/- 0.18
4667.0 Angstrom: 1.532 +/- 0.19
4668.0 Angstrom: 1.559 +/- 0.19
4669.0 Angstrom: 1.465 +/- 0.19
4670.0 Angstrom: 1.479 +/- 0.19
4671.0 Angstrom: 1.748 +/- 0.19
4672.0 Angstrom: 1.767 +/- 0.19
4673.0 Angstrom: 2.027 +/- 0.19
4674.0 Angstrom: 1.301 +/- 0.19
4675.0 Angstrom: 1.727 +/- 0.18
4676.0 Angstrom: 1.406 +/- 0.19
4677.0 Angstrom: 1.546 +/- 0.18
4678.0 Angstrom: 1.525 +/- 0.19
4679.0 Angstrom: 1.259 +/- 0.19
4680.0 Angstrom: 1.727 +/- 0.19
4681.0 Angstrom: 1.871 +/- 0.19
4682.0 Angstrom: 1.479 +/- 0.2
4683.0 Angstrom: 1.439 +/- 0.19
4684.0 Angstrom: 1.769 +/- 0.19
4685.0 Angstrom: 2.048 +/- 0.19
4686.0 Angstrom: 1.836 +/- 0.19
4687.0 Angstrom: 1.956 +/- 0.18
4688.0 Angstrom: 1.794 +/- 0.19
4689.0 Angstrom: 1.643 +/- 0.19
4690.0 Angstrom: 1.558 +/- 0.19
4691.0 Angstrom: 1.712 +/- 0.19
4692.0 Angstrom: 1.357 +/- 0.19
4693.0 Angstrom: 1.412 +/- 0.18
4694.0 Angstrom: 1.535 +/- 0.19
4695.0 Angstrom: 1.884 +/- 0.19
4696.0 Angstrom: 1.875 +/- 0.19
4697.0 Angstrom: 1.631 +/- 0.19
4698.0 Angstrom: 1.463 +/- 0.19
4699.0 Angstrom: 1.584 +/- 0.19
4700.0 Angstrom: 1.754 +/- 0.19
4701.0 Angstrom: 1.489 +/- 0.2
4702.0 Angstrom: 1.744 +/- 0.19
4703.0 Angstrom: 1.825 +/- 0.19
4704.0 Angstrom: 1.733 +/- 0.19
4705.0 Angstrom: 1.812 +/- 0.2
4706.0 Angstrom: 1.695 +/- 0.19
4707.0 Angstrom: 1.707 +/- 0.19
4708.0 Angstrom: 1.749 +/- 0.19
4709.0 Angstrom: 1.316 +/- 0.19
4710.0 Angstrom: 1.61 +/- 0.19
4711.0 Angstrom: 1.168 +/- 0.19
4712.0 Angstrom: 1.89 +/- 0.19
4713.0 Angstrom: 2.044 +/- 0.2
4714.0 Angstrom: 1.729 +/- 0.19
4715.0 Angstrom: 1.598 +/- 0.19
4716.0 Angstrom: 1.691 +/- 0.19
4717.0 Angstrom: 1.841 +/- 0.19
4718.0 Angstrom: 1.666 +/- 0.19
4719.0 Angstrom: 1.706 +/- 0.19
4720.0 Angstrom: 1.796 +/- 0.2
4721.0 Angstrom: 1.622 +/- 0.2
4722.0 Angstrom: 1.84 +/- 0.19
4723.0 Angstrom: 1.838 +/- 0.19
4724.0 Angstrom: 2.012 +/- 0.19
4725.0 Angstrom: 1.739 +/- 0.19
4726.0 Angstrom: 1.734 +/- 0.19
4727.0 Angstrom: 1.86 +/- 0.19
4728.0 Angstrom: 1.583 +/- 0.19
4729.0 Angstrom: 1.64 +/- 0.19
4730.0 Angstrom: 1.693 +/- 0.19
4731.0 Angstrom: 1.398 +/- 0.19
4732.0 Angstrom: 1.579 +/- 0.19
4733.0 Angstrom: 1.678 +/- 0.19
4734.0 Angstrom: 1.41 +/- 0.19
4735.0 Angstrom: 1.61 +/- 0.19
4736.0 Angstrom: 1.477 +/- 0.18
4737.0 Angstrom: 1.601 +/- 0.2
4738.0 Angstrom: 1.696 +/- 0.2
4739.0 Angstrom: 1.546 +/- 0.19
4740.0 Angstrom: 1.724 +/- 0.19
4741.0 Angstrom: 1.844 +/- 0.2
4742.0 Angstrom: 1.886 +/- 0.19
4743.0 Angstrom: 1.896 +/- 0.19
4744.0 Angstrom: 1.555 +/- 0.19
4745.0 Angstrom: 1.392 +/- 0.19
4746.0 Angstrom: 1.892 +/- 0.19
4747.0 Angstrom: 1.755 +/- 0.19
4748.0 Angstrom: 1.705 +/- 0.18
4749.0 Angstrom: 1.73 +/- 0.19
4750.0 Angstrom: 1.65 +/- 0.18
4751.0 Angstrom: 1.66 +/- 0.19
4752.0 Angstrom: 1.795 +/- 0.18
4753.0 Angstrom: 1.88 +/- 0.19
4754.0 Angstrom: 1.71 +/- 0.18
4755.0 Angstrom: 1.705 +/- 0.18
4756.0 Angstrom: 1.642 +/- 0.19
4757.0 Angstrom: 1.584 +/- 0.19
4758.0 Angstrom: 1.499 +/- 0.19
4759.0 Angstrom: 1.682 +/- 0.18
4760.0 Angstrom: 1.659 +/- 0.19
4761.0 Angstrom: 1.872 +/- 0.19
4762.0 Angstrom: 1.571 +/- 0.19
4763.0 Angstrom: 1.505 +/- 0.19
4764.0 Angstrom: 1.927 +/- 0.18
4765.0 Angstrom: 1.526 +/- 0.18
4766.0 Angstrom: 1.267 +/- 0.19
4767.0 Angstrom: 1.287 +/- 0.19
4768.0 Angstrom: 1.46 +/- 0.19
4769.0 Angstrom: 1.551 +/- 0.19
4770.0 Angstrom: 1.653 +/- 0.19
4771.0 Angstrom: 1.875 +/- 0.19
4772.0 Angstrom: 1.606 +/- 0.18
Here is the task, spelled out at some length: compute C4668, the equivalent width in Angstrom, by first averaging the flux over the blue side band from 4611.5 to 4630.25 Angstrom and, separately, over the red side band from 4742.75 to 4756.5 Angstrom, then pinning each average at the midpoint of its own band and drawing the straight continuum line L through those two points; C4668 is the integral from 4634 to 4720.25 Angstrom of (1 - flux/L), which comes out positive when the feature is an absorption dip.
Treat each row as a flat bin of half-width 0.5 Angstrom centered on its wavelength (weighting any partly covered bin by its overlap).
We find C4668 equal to 1.06 Angstrom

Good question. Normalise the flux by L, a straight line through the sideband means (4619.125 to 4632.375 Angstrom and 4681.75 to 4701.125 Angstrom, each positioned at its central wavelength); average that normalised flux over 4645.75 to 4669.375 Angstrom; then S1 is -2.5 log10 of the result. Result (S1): 0.04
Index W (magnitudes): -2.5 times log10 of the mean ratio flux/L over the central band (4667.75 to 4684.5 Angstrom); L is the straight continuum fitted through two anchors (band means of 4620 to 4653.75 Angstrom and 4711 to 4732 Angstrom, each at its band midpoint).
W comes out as 0.06 mag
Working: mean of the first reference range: 1.66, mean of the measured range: 1.59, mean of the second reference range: 1.73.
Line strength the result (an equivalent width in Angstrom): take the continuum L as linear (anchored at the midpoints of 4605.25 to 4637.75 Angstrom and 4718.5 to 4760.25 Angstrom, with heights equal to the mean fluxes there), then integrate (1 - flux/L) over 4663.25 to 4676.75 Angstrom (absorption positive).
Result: 0.78 Angstrom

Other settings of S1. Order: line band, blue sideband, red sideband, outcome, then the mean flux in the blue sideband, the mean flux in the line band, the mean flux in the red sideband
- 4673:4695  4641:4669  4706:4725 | 0.02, 1.6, 1.63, 1.71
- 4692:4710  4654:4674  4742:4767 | -0.02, 1.59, 1.65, 1.67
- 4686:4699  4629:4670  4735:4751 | 0.00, 1.63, 1.66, 1.69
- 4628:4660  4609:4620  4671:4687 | 0.03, 1.71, 1.65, 1.66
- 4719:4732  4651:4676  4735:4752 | -0.03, 1.61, 1.72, 1.69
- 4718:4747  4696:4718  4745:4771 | -0.02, 1.67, 1.69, 1.65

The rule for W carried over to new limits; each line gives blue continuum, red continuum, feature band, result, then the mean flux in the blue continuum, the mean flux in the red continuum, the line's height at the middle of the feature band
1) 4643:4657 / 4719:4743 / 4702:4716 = -0.01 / 1.61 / 1.69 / 1.67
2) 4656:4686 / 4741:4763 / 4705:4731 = -0.03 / 1.6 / 1.7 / 1.66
